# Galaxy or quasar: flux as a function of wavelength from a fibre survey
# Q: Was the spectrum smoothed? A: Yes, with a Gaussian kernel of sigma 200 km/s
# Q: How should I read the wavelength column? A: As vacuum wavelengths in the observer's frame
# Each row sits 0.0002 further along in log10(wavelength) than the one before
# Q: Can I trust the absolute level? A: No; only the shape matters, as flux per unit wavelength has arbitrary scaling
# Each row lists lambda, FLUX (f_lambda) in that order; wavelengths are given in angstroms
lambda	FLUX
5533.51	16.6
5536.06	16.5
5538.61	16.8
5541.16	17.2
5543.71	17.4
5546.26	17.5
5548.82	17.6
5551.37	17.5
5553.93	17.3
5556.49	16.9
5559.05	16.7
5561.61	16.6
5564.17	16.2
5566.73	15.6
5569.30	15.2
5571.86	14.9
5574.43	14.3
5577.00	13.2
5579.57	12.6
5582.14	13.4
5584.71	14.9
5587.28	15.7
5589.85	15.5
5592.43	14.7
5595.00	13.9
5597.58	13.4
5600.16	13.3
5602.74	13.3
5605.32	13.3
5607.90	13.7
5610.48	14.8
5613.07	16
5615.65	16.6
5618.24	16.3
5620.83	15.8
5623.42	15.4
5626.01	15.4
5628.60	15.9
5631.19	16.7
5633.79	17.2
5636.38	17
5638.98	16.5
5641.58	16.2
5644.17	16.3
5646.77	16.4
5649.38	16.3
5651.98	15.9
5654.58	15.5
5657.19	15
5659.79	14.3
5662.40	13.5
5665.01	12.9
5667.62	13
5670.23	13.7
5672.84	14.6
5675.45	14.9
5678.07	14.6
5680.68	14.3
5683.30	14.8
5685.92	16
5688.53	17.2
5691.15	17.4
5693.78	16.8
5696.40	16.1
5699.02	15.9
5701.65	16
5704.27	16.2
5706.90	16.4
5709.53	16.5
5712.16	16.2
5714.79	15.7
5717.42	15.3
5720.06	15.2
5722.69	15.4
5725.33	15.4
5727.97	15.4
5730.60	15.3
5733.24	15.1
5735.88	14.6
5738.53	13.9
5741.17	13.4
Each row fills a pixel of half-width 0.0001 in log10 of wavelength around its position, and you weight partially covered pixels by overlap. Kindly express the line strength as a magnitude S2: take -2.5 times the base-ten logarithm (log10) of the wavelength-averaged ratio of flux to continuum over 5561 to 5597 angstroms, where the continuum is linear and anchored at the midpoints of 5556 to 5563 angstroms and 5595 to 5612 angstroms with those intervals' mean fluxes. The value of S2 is 0.05 mag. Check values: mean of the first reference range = 16.7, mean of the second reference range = 13.7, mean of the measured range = 14.7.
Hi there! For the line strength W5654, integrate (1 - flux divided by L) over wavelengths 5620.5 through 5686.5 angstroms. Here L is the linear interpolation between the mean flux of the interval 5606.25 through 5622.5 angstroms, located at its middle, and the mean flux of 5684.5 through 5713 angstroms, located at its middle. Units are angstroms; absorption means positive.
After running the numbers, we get 2.5 angstroms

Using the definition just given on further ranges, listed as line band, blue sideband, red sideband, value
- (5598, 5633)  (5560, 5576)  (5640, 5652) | 1.9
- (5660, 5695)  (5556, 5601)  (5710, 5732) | 1.0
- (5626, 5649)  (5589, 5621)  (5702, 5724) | -2.2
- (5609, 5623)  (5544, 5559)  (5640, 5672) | 0.0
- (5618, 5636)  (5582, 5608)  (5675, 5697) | -1.7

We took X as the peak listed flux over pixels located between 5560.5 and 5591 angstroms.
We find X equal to 16.6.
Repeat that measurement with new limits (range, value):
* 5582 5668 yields 17.2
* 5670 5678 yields 14.9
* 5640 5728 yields 17.4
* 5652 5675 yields 15.5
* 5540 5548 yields 17.5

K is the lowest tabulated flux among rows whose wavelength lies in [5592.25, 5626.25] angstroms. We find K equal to 13.3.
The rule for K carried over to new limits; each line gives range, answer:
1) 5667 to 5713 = 13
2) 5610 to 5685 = 12.9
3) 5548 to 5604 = 12.6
